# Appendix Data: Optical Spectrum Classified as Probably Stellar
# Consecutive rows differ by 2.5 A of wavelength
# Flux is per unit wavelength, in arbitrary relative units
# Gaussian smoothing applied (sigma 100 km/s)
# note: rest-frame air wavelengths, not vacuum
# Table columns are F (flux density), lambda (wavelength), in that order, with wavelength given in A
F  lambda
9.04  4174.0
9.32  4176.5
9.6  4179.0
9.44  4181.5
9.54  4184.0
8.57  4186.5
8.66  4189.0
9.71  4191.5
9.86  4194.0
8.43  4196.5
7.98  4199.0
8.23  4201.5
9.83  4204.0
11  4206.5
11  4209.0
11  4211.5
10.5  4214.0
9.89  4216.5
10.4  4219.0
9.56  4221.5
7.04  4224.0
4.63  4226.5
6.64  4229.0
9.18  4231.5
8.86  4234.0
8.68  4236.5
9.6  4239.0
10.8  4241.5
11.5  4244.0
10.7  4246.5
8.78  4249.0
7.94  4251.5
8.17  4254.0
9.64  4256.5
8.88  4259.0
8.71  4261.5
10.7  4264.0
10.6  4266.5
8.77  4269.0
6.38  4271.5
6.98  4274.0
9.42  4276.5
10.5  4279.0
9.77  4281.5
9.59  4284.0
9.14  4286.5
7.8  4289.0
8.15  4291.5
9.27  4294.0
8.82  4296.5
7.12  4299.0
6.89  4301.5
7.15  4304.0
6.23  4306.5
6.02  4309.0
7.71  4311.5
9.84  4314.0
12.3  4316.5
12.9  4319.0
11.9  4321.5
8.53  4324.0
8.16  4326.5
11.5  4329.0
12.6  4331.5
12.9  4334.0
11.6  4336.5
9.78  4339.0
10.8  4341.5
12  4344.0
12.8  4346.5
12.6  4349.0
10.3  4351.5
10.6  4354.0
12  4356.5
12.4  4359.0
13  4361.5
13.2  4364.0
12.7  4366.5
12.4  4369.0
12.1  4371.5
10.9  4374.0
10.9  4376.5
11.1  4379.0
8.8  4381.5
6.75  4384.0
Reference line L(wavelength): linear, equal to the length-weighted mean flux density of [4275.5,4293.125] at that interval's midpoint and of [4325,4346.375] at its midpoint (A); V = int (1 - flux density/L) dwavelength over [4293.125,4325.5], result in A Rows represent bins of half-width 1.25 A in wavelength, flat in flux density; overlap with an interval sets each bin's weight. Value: 4.5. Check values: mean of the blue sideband 9.19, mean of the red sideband 11.2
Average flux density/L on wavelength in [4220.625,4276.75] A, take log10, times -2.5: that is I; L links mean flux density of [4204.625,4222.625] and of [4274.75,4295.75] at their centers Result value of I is 0.12 mag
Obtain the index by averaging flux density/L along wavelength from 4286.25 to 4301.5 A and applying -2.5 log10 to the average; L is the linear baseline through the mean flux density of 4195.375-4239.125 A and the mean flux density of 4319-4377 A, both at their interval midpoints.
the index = 0.269 mag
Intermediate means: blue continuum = 9.01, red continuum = 11.6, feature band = 8.21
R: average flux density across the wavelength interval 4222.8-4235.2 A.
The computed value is 7.26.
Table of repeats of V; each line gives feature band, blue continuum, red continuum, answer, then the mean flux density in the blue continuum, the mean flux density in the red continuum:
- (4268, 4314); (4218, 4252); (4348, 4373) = 9.6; 8.89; 12.1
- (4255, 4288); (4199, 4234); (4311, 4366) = 3.2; 9.09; 11.4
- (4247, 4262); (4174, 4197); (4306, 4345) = 1.6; 9.25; 10.4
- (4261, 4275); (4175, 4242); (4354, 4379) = 2.1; 9.16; 12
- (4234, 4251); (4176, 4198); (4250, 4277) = -1.9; 9.22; 8.73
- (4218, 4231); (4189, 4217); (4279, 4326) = 2.5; 9.71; 8.87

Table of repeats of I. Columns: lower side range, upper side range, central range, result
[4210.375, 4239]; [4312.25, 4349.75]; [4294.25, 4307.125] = 0.38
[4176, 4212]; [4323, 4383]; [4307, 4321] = 0.13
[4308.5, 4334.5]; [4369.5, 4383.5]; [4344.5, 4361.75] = -0.13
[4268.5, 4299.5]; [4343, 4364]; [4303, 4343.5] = 0.06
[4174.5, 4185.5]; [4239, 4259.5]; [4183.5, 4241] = 0.05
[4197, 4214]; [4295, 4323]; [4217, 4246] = 0.08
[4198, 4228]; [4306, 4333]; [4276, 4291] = 0.04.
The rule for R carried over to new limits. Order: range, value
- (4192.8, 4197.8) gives 9.13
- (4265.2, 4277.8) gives 8.45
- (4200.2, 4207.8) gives 9.68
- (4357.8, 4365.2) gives 12.9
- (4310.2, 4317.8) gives 9.94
